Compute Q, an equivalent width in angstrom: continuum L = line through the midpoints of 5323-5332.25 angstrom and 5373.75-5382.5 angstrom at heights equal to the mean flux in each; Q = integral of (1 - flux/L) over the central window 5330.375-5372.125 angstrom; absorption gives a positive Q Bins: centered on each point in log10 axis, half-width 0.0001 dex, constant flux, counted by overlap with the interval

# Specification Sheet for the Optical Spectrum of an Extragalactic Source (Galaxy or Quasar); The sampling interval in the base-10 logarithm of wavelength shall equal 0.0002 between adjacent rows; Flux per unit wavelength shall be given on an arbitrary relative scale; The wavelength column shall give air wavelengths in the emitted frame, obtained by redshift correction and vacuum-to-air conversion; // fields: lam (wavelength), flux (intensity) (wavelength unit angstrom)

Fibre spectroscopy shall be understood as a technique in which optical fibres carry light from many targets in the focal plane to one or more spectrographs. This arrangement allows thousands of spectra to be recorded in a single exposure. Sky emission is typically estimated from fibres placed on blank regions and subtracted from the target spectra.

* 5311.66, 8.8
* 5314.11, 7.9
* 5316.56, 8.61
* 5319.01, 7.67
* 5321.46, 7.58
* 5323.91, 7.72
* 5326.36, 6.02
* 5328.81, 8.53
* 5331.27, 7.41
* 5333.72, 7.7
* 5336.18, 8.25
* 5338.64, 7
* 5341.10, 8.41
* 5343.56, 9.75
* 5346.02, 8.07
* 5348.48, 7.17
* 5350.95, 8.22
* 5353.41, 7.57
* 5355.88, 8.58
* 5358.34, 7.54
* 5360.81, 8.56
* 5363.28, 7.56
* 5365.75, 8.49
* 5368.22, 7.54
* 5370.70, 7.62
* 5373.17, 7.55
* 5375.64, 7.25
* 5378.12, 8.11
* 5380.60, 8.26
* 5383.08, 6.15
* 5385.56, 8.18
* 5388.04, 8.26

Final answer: -2.30 angstrom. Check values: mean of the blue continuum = 7.41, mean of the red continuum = 7.72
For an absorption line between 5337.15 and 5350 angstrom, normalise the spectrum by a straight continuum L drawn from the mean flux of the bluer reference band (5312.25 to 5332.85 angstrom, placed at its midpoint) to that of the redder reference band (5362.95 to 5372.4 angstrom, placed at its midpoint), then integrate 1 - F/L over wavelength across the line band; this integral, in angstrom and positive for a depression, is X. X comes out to -0.5 angstrom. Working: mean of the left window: 7.71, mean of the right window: 7.81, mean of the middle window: 8.08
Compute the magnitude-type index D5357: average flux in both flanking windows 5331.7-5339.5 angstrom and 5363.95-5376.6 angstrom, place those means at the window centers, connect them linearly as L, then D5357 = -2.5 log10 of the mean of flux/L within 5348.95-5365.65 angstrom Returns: -0.04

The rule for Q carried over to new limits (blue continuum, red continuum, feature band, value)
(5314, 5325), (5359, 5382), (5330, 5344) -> -0.2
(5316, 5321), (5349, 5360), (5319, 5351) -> 0.6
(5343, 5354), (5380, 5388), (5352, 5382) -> -0.2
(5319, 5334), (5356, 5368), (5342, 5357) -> -0.7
